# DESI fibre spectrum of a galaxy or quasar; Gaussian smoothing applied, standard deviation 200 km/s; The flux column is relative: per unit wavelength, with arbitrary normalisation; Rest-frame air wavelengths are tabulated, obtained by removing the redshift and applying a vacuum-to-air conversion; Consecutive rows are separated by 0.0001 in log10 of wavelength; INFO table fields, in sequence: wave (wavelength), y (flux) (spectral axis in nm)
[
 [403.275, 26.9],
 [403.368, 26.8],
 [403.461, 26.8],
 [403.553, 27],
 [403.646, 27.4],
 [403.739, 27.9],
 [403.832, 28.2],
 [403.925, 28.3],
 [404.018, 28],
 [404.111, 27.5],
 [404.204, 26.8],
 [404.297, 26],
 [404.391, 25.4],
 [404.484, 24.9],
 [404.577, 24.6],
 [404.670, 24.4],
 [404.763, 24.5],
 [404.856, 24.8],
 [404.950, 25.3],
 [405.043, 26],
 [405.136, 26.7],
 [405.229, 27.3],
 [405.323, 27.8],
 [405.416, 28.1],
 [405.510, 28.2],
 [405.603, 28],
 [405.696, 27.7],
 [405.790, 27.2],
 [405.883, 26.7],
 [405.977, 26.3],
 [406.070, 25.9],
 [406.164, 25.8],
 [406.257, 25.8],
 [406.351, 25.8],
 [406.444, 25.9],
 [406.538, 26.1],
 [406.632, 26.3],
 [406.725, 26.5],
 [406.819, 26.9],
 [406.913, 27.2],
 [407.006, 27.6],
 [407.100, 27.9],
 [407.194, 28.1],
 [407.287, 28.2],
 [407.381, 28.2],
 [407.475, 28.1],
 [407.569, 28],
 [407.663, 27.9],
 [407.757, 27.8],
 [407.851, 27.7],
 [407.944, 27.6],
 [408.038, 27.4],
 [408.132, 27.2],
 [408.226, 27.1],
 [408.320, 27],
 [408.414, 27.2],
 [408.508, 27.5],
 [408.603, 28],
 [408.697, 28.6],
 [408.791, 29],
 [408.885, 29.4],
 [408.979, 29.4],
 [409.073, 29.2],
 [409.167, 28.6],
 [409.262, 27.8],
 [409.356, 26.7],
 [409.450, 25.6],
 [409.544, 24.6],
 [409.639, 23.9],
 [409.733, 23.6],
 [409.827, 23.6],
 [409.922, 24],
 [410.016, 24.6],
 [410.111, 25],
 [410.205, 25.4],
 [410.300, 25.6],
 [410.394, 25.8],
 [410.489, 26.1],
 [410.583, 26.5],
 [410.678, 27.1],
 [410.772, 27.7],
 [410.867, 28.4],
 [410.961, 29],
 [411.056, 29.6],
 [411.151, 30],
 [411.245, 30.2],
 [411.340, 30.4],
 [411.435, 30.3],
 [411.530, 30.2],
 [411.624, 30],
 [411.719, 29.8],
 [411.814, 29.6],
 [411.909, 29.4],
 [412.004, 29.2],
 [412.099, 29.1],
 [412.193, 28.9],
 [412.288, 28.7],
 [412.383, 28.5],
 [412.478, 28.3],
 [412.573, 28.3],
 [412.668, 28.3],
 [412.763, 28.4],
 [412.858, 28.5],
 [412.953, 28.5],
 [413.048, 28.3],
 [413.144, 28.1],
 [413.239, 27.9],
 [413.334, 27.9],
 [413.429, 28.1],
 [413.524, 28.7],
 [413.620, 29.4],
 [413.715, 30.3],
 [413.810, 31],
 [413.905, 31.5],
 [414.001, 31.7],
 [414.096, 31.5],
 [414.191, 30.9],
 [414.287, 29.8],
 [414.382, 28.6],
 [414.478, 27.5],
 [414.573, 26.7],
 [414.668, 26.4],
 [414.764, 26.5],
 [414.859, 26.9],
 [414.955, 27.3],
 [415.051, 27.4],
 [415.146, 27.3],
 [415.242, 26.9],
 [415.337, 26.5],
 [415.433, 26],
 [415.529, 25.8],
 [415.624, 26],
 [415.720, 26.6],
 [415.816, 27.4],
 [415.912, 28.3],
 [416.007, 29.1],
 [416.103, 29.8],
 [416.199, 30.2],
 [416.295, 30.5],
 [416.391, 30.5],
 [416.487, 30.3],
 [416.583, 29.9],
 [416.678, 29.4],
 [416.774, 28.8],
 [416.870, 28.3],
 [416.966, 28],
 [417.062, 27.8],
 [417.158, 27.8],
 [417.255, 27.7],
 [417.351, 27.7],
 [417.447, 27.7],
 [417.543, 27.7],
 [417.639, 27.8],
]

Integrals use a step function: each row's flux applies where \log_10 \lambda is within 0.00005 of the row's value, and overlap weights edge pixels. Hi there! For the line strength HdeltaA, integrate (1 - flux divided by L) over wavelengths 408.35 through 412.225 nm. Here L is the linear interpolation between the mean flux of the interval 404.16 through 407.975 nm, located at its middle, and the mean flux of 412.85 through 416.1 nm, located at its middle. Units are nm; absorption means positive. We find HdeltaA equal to -0.03 nm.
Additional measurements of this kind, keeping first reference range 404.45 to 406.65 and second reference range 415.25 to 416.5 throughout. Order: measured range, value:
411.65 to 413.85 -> -0.10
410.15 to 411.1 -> 0.00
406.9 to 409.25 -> -0.11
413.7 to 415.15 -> -0.05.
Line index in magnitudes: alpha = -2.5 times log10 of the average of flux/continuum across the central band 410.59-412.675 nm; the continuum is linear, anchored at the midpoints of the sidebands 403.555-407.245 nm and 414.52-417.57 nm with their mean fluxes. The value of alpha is -0.07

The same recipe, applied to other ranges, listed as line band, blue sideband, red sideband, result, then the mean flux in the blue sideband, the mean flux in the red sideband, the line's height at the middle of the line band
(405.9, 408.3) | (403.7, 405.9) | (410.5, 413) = 0.01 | 26.7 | 28.9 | 27.4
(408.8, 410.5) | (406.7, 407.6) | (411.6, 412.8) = 0.09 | 27.7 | 28.9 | 28.3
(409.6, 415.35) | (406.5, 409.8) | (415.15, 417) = -0.01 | 27.4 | 28.3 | 27.9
